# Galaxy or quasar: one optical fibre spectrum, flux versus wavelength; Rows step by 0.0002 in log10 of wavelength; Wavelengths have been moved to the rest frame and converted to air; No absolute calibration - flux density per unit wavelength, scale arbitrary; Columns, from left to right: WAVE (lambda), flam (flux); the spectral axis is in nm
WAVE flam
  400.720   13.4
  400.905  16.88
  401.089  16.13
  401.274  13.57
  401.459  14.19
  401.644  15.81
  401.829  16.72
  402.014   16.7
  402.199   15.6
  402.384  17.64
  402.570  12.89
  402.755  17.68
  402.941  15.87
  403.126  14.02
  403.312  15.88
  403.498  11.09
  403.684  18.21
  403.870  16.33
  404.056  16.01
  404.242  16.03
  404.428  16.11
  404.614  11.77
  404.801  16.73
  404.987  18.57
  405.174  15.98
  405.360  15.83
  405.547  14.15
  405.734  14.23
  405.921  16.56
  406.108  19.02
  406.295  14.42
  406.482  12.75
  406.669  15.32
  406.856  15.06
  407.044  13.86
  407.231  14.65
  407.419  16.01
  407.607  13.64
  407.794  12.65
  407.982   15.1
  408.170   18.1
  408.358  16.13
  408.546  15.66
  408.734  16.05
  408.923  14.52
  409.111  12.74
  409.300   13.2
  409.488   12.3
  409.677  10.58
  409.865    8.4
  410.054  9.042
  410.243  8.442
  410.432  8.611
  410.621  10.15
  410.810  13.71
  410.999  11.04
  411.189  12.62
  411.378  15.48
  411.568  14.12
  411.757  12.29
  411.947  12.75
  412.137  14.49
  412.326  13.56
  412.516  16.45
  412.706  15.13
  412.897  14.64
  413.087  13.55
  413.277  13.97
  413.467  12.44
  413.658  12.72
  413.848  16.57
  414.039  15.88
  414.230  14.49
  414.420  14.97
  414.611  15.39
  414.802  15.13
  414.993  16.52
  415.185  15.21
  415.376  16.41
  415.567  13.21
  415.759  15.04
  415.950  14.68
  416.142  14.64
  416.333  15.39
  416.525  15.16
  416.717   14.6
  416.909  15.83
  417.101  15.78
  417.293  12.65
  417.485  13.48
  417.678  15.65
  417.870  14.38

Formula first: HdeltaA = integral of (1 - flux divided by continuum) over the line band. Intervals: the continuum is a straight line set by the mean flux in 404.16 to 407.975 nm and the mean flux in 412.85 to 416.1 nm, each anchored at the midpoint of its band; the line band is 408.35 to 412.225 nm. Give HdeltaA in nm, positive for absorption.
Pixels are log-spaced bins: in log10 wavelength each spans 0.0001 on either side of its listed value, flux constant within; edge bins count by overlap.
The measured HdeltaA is 0.66 nm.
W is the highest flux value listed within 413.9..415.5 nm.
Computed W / 16.52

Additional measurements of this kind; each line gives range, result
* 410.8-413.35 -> 16.45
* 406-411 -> 19.02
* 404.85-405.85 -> 18.57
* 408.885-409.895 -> 14.52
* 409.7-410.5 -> 9.042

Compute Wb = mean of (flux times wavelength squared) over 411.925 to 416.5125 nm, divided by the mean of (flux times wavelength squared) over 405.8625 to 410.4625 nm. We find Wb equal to 1.1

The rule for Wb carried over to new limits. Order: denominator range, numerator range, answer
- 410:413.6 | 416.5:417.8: 1.18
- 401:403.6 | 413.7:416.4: 1.06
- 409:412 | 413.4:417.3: 1.32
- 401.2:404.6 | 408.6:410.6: 0.76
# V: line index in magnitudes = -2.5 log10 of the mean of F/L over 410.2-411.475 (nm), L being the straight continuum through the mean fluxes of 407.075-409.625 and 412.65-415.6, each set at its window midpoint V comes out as 0.26 mag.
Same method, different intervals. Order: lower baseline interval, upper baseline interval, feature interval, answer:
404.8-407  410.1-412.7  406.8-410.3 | 0.06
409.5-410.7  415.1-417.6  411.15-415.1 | -0.21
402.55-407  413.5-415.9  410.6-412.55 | 0.14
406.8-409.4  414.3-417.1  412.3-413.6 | 0.06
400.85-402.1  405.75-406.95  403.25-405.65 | 0.00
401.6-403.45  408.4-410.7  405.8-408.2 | -0.14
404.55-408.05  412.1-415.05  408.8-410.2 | 0.28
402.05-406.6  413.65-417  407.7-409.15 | 0.01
